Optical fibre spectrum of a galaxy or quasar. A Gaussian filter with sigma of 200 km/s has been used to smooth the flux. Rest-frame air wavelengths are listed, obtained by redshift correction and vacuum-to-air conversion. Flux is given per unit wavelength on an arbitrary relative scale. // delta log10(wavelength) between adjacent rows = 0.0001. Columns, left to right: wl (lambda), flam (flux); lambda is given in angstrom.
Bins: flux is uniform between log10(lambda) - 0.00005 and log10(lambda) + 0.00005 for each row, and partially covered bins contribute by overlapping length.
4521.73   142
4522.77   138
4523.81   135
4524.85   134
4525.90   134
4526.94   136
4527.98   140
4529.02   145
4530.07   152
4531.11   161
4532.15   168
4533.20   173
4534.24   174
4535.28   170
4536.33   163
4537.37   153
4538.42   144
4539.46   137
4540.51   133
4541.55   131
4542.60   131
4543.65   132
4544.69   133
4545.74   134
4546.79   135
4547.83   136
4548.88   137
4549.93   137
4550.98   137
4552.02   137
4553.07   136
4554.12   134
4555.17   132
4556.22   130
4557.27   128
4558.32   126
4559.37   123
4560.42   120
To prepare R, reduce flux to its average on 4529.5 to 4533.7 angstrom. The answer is 163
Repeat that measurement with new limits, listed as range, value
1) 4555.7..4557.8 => 129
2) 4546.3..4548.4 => 136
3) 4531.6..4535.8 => 171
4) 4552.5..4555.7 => 134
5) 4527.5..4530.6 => 146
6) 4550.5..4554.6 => 136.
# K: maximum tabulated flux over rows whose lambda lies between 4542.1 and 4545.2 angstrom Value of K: 133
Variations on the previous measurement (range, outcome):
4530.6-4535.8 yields 174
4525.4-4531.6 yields 161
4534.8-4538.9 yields 170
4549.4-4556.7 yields 137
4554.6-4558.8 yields 132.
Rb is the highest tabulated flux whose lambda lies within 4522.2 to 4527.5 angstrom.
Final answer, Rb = 138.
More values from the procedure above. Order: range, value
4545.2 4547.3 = 135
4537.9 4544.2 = 144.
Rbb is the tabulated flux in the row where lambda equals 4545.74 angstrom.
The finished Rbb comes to 134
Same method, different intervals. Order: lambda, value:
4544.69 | 133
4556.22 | 130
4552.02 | 137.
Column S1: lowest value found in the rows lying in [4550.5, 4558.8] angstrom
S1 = 126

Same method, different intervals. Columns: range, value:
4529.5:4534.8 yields 152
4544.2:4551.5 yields 133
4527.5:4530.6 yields 140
